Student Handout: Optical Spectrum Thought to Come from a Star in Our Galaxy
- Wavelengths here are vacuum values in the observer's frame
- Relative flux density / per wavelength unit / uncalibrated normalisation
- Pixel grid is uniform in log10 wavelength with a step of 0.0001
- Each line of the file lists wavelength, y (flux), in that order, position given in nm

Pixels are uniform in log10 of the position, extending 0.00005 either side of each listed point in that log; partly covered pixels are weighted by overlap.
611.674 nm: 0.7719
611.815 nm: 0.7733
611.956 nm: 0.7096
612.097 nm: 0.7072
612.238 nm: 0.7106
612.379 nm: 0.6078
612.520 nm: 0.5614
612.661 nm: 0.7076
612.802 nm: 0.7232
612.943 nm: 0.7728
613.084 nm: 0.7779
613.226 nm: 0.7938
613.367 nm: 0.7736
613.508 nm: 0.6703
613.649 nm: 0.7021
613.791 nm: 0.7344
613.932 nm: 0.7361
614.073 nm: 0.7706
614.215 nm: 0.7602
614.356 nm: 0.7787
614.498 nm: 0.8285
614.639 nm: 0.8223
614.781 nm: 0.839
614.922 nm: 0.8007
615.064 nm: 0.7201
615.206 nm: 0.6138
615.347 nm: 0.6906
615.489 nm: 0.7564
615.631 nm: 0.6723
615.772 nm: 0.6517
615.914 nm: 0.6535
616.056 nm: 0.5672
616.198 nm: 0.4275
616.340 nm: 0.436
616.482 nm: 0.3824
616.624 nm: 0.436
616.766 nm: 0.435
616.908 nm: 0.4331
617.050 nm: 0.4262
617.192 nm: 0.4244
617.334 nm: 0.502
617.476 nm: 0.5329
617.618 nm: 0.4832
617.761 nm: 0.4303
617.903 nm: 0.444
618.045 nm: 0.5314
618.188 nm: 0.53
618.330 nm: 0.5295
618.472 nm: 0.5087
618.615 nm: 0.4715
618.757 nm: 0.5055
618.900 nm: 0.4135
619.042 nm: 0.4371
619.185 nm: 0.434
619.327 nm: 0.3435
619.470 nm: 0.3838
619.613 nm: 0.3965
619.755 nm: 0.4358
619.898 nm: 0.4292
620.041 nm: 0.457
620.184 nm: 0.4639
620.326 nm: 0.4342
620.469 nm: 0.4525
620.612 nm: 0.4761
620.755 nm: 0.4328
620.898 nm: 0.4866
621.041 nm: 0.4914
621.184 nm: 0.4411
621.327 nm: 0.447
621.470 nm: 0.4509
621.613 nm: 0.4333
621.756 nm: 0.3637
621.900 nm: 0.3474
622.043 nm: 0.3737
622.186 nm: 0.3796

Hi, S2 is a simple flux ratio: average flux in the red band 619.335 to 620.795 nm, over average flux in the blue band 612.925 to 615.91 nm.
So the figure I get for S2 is 0.58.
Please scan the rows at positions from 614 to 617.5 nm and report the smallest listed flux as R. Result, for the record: 0.3824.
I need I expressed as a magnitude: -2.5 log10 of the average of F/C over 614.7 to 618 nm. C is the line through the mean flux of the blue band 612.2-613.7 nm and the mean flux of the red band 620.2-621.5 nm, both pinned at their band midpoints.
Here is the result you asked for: 0.09 mag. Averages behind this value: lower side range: 0.709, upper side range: 0.458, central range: 0.555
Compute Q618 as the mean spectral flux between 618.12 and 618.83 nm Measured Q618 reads 0.509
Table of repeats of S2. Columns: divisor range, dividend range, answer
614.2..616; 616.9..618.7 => 0.66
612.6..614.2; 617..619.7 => 0.62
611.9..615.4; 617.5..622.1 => 0.61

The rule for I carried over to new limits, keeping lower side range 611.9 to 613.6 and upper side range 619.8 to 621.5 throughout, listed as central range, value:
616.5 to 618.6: 0.171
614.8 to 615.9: -0.129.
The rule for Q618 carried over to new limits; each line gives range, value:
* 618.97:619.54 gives 0.4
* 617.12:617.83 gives 0.474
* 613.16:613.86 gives 0.735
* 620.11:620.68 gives 0.457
